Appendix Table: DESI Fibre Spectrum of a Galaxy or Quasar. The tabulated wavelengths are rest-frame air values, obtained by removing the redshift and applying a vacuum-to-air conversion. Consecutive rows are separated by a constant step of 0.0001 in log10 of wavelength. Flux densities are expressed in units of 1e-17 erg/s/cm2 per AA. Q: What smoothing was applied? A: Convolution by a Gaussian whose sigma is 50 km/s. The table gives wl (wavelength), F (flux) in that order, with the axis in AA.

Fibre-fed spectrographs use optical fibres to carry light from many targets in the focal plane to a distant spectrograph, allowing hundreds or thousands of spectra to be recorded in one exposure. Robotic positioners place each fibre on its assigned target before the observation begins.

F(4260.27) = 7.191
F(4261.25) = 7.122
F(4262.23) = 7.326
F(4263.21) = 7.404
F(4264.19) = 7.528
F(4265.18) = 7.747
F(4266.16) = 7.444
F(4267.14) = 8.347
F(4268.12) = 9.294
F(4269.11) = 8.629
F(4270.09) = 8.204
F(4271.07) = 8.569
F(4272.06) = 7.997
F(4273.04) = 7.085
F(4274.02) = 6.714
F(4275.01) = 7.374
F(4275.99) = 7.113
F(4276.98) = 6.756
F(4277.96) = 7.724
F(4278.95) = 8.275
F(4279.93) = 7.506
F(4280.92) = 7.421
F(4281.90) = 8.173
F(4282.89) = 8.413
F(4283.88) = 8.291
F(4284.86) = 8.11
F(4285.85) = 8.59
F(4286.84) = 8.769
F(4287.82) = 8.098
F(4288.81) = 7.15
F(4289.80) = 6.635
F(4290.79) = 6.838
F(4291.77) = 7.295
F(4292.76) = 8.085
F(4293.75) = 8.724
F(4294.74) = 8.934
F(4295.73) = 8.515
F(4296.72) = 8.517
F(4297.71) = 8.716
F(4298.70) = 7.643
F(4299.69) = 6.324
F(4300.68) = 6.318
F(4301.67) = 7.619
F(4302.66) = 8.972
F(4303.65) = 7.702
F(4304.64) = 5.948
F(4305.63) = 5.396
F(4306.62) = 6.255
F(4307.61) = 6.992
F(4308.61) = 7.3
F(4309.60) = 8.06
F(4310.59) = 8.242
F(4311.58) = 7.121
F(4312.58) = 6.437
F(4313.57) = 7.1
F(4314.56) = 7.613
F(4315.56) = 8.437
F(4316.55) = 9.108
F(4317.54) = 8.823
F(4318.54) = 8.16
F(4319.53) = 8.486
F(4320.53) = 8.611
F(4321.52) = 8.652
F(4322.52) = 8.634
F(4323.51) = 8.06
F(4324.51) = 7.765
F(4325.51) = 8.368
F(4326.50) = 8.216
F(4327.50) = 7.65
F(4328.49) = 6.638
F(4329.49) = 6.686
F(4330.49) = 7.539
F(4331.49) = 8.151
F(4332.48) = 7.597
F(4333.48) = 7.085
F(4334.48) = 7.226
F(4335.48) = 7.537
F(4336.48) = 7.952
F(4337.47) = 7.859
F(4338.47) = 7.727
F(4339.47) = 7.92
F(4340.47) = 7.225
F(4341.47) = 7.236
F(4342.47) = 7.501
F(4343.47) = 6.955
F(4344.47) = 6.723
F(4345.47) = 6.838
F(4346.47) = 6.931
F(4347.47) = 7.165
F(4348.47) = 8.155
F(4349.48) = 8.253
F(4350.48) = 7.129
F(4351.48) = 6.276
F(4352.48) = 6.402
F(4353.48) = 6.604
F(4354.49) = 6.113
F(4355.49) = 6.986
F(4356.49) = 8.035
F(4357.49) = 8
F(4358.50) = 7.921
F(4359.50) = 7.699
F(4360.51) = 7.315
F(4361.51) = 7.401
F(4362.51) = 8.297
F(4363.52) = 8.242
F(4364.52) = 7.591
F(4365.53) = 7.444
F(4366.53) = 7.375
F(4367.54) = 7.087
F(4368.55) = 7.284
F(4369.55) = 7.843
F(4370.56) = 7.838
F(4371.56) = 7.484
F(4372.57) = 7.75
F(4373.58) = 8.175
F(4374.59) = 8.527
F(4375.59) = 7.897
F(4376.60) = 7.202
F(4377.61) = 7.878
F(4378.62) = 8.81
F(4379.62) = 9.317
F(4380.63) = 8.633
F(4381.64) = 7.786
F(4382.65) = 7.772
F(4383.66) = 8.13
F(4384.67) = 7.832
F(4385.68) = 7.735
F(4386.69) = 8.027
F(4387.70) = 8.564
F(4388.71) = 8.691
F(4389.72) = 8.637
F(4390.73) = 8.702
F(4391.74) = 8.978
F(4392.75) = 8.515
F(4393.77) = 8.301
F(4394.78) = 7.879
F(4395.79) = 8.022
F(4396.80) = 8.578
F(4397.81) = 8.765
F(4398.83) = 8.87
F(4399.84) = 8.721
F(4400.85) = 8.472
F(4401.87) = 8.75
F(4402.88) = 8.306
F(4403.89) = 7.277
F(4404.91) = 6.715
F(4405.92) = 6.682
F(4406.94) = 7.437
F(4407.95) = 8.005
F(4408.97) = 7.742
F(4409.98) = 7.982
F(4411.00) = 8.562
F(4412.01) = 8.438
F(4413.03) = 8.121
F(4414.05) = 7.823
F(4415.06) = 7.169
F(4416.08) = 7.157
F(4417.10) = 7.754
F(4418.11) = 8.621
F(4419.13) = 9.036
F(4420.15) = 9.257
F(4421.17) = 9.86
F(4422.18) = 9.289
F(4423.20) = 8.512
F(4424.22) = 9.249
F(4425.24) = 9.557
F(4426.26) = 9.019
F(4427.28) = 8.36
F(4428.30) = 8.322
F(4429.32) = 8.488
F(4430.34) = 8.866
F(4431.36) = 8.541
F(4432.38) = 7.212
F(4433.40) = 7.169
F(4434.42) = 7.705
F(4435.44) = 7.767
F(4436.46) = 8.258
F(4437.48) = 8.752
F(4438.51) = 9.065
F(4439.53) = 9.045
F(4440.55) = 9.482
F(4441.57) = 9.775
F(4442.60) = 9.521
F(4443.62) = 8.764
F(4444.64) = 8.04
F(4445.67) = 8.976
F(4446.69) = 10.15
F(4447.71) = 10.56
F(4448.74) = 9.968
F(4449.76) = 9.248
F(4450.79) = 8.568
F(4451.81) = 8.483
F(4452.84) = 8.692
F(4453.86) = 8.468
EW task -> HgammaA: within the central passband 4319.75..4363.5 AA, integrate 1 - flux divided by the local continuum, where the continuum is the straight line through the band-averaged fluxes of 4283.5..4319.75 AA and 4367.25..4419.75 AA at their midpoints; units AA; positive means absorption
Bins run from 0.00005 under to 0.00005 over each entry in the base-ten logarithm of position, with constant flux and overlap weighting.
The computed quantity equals 1.91 AA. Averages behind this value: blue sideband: 7.71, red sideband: 8.09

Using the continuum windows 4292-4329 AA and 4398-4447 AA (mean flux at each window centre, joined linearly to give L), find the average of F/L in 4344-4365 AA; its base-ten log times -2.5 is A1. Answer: 0.10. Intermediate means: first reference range 7.78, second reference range 8.43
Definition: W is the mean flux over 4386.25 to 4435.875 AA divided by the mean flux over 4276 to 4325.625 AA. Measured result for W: 1.1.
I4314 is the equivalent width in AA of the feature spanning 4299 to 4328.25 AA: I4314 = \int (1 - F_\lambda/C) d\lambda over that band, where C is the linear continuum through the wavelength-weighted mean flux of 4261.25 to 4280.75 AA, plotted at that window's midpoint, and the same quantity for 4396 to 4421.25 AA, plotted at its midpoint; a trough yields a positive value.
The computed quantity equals 0.7 AA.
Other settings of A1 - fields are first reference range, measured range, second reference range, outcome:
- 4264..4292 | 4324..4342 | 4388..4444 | 0.07 mag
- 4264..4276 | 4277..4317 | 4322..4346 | 0.01 mag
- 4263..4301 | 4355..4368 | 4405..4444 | 0.07 mag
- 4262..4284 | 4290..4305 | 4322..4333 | 0.01 mag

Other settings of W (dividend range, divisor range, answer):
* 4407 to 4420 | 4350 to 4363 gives 1.11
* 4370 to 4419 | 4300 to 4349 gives 1.07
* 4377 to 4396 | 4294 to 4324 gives 1.07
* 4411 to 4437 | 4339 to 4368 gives 1.14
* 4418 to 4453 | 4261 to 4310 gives 1.15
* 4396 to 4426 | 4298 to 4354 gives 1.11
